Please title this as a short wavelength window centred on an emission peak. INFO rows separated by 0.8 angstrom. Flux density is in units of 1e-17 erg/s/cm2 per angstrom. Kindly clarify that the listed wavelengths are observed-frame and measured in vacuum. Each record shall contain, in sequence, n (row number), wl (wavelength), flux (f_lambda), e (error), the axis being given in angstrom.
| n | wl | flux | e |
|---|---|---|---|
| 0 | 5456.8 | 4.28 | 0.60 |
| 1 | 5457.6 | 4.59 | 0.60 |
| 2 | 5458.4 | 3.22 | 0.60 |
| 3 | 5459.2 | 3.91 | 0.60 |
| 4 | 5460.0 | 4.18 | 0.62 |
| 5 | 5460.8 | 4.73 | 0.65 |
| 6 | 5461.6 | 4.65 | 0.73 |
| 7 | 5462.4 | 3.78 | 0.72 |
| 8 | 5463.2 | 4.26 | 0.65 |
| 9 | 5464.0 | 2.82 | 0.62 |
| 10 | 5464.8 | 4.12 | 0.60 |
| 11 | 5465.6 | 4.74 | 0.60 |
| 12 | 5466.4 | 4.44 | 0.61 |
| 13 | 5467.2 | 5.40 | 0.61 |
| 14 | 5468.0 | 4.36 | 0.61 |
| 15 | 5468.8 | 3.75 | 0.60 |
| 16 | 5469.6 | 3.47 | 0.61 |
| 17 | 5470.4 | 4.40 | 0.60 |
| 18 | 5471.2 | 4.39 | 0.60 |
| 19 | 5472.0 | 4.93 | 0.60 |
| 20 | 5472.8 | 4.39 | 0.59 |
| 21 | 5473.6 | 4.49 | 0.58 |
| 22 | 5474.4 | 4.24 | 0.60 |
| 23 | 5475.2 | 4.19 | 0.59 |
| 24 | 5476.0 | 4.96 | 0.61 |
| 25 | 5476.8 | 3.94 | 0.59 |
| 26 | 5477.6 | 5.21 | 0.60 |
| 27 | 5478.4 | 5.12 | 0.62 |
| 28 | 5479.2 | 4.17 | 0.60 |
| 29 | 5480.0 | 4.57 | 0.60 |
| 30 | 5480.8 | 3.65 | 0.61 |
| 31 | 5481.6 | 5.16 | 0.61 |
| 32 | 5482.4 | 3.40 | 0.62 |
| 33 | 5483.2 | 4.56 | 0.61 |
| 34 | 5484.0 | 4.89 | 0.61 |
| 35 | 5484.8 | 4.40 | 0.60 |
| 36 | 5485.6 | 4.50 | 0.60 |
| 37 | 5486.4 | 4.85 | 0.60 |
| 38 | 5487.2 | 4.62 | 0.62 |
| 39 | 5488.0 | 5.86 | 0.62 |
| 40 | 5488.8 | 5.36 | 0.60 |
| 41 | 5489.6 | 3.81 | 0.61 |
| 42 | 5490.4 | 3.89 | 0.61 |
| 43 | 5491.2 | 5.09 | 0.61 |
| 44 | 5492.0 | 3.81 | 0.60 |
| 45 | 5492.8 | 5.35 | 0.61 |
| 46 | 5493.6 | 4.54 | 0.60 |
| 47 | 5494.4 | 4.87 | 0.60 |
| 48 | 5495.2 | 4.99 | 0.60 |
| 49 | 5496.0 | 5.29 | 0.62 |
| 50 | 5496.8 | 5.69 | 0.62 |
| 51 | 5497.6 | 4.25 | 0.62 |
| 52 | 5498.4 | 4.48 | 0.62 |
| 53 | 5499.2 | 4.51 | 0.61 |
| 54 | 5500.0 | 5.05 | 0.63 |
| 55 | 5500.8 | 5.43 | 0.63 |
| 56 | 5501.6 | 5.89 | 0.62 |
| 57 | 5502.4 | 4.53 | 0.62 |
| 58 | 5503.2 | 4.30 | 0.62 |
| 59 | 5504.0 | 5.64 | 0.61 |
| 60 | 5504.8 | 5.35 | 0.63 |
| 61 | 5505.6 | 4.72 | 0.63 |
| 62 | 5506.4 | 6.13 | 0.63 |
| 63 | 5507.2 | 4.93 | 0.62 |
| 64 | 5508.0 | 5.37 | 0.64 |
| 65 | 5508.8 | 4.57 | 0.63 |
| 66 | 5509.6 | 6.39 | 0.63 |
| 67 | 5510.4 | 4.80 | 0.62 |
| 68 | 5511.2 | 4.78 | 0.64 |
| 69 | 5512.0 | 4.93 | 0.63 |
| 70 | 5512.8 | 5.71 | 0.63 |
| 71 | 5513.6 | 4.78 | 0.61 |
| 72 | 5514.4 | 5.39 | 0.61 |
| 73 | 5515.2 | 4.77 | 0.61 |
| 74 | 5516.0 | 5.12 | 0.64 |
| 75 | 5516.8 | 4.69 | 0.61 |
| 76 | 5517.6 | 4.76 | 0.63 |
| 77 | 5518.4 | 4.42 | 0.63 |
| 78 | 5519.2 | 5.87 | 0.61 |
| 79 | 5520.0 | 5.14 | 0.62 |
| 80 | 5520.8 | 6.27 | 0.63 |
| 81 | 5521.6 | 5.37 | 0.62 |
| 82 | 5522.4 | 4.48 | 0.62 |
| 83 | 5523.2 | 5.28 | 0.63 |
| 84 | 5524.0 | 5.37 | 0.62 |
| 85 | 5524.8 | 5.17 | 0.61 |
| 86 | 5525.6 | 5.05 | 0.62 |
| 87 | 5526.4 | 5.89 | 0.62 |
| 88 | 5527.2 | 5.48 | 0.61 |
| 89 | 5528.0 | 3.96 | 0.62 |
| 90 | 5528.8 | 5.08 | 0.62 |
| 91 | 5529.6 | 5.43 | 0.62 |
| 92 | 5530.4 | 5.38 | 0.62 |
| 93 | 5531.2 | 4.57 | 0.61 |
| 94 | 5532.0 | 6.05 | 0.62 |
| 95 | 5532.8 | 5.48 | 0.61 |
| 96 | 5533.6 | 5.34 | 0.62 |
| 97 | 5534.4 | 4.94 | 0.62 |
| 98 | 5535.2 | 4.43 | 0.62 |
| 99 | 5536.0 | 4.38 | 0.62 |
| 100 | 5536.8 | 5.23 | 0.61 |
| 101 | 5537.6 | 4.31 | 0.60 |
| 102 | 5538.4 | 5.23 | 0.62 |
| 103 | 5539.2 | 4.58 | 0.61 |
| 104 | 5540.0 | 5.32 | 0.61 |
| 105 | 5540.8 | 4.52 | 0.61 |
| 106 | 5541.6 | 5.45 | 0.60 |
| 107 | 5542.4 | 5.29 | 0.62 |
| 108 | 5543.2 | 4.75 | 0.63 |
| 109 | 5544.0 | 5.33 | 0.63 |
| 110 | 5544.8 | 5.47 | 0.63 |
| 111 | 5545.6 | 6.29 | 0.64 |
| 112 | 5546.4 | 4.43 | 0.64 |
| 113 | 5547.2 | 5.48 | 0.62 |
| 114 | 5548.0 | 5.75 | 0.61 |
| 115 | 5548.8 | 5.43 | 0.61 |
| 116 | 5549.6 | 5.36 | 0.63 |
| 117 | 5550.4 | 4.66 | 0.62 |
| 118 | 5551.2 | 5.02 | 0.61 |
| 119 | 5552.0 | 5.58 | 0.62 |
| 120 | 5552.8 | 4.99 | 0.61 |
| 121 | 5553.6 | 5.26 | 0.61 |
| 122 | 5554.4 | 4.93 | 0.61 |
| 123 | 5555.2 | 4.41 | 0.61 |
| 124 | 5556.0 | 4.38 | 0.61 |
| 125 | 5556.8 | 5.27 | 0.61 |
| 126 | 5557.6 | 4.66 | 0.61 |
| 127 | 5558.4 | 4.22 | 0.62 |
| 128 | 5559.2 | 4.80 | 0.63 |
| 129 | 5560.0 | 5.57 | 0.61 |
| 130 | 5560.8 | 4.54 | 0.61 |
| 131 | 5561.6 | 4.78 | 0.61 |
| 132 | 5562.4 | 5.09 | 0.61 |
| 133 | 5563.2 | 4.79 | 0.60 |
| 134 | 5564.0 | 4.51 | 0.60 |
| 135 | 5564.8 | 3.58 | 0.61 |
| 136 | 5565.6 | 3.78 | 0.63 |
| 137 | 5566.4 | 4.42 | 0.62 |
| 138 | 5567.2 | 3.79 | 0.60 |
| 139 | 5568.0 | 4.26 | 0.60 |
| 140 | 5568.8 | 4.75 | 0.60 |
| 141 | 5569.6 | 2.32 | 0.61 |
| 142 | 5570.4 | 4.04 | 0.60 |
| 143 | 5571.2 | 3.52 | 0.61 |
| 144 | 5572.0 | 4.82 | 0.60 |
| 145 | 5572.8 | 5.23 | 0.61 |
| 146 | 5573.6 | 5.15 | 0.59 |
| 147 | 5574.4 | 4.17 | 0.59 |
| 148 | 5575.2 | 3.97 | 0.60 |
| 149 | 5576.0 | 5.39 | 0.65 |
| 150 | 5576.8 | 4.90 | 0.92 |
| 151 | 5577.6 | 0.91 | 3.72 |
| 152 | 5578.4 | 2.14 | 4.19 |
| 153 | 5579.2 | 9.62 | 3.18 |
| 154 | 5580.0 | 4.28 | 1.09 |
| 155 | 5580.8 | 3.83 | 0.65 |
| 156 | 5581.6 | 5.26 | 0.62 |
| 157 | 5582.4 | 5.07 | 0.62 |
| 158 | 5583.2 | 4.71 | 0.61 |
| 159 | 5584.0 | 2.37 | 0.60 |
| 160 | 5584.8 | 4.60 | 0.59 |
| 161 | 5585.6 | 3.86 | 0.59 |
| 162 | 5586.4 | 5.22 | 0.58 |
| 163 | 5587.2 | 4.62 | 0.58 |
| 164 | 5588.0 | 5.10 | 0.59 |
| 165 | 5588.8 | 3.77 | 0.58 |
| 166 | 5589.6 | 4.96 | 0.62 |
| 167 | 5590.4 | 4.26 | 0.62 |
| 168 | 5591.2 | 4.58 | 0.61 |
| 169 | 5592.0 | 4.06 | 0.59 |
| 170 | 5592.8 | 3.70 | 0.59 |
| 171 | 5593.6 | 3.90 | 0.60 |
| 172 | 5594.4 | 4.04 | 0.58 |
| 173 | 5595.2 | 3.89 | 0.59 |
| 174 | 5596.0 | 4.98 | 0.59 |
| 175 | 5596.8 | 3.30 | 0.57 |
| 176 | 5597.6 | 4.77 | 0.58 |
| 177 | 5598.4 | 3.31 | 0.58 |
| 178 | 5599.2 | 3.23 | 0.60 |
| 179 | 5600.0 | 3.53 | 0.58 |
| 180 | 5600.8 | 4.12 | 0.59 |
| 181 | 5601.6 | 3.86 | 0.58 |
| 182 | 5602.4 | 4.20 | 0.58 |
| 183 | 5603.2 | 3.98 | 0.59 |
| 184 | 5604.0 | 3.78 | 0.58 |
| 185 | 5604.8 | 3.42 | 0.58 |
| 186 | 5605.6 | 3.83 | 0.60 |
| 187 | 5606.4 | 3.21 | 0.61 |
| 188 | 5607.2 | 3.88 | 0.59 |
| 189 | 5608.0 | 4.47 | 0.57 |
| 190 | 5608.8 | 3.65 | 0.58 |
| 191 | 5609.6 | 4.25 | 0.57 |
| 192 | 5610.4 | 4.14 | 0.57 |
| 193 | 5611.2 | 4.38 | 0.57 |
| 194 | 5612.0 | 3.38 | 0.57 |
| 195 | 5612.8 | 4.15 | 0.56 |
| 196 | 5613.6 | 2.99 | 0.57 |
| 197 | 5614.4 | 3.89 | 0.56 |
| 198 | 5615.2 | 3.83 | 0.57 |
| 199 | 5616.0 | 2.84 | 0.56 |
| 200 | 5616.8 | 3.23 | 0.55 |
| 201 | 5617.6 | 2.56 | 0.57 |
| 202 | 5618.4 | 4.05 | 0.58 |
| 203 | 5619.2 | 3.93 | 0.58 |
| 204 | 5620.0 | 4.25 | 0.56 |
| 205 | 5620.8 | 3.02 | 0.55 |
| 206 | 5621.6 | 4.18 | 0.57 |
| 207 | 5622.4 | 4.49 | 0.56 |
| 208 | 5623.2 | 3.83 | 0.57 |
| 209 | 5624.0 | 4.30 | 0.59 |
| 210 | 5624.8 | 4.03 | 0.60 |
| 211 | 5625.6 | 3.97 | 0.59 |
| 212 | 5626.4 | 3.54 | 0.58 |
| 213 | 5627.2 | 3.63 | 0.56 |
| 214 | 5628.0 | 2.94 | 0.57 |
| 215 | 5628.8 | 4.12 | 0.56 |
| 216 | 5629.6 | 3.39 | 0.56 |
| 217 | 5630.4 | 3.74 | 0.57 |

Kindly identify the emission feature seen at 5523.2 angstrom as C III]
